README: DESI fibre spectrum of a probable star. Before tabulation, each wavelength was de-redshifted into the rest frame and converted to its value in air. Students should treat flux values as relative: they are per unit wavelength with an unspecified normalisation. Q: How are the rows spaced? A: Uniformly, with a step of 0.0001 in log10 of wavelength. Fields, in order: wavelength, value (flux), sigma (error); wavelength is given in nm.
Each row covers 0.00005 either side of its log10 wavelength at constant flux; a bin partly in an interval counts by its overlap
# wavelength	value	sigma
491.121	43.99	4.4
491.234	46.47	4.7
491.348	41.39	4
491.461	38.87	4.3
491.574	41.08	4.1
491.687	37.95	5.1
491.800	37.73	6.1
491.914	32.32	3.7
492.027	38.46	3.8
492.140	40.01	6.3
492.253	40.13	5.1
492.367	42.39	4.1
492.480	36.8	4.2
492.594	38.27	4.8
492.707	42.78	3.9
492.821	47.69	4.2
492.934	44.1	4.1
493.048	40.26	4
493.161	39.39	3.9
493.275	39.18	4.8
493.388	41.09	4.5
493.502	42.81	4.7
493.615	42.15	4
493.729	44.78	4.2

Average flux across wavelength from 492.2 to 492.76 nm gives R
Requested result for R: 40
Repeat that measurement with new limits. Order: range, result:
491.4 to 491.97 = 37.6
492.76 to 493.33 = 42.1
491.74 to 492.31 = 37.7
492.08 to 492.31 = 40.1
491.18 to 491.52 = 42.1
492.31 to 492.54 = 39.5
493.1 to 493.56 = 40.7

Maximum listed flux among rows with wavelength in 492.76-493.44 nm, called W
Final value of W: 47.69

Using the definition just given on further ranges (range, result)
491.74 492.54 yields 42.39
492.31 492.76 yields 42.78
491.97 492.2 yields 40.01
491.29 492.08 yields 41.39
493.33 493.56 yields 42.81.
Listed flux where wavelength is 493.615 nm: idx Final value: 42.15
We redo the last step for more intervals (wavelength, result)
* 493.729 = 44.78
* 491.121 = 43.99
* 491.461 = 38.87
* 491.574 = 41.08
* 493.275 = 39.18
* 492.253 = 40.13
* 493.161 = 39.39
